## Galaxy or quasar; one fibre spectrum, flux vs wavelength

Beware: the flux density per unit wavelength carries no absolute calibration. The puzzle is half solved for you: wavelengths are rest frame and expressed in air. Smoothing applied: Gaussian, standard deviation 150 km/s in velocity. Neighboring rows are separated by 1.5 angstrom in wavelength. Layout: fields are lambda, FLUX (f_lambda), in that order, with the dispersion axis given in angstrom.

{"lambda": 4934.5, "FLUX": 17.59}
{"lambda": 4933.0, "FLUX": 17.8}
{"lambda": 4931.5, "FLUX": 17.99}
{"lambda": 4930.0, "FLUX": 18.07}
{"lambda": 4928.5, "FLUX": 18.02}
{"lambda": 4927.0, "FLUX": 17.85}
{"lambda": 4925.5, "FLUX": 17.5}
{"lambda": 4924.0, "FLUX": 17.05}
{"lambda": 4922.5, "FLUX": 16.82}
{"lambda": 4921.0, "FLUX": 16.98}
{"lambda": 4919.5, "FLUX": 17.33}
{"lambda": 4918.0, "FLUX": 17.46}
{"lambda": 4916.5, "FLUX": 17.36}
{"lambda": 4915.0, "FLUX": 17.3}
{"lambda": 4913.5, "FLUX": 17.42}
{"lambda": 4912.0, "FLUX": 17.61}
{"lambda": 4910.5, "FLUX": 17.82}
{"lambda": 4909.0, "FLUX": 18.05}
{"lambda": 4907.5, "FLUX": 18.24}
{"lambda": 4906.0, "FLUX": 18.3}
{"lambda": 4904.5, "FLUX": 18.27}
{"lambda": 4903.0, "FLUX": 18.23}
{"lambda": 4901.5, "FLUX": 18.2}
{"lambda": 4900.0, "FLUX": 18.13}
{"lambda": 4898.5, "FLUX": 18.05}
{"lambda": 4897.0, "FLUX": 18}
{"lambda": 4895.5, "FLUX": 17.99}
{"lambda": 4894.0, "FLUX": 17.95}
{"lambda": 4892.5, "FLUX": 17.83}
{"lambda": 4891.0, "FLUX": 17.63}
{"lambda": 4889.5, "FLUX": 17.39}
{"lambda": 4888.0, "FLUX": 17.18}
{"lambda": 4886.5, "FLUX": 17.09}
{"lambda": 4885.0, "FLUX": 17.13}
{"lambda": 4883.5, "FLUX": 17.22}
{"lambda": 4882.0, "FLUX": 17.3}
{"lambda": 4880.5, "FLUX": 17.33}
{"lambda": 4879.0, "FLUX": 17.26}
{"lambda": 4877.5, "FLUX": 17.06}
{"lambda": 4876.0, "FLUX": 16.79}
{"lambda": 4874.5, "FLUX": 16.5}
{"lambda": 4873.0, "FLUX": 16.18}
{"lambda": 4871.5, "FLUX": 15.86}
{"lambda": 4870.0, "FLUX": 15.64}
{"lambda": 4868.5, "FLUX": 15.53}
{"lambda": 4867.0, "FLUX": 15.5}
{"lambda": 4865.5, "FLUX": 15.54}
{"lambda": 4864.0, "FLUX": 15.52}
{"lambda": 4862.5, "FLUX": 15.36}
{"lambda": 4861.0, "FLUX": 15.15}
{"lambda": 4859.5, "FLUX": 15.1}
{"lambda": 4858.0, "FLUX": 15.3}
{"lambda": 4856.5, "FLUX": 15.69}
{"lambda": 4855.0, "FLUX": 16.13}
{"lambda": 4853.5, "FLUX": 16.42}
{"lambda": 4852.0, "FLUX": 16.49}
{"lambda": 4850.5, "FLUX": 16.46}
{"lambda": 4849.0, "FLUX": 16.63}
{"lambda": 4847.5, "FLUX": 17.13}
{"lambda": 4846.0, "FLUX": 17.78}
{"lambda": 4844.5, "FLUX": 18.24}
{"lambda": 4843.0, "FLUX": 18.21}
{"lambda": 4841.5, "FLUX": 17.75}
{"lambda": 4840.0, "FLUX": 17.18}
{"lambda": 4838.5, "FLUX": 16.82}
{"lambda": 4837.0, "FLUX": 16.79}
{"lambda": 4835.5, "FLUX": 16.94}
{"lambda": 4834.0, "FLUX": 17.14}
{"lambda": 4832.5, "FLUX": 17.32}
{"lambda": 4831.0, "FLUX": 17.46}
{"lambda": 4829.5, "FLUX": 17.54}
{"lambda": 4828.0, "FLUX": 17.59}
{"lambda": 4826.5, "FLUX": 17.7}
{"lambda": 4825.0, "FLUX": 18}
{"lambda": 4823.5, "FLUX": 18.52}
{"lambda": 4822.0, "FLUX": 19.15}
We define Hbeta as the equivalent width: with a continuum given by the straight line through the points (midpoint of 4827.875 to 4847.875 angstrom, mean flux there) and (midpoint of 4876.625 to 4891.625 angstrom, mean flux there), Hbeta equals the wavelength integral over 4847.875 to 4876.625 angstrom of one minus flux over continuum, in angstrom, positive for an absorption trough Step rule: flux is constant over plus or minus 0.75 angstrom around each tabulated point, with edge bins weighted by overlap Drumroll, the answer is 2.4 angstrom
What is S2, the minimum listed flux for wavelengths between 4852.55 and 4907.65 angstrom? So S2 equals 15.1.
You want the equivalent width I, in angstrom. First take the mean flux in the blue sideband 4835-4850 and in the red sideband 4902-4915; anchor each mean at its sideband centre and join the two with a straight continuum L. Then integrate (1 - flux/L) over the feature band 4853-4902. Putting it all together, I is 2.7 angstrom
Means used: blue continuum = 17.3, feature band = 16.7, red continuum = 18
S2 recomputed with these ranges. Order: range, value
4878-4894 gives 17.09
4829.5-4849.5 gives 16.63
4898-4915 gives 17.3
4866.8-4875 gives 15.5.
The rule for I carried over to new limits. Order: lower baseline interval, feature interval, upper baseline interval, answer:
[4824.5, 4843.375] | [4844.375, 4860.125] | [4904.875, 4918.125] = 0.9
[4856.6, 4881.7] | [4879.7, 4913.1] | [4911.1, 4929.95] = -2.0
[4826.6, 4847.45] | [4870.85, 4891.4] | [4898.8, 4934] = 0.7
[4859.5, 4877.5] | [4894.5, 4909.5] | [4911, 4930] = -1.2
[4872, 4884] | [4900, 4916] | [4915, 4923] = -0.8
